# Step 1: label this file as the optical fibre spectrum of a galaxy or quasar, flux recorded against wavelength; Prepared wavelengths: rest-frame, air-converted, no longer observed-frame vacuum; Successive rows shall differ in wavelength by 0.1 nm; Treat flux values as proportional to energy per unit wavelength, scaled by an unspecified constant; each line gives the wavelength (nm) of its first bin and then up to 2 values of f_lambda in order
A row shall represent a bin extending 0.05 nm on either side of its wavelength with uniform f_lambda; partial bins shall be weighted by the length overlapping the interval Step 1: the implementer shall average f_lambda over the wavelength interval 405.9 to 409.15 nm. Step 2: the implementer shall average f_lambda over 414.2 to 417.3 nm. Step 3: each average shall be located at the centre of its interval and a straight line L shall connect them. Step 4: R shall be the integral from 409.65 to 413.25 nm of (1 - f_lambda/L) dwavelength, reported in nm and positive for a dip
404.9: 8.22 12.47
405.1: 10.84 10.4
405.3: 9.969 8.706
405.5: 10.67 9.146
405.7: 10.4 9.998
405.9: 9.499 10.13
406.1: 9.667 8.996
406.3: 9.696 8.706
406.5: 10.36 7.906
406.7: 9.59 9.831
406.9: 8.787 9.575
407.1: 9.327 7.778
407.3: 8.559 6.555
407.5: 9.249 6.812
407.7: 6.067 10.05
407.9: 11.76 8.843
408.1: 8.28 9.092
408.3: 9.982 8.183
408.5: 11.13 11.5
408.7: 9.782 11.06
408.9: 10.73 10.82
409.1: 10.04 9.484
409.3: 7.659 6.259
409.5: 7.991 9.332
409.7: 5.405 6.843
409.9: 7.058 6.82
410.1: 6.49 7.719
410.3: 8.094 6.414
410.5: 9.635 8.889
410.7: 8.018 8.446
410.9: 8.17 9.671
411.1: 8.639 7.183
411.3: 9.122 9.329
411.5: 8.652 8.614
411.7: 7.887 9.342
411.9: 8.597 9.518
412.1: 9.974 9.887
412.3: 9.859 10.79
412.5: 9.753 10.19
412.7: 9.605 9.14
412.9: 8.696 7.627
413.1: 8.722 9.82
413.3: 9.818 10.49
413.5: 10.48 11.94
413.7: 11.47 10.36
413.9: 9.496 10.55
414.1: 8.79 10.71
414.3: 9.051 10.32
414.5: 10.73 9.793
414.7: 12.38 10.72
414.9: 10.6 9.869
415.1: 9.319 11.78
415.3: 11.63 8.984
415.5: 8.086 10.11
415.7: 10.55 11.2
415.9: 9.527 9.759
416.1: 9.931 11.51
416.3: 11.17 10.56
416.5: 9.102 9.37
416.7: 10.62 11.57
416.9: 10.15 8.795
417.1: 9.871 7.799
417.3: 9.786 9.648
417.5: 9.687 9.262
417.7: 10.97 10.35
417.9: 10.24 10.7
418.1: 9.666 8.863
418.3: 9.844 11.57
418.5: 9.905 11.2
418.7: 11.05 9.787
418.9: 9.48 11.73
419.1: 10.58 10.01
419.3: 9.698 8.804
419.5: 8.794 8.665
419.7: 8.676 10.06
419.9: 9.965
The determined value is 0.433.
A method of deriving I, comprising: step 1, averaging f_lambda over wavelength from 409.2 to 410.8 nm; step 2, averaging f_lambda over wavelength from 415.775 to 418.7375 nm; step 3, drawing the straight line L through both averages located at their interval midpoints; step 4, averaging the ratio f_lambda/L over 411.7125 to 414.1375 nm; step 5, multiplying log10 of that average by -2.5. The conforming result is -0.14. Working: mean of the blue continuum 7.6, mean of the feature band 9.76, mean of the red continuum 10.1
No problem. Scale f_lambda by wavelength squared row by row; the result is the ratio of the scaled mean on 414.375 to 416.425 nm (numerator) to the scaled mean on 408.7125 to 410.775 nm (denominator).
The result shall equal 1.3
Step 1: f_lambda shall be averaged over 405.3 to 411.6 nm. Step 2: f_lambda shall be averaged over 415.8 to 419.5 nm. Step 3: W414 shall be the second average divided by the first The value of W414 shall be 1.1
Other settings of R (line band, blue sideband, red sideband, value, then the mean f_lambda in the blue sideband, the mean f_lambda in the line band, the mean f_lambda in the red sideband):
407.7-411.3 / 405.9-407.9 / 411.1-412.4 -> 0.12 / 8.91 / 8.7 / 9.05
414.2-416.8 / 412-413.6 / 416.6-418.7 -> -0.11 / 9.72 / 10.3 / 10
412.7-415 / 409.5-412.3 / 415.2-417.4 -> -0.20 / 8.31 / 10.1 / 10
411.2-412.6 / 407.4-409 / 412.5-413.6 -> 0.04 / 9.45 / 9.29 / 9.58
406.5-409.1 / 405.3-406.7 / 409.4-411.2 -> -0.15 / 9.55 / 9.29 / 7.8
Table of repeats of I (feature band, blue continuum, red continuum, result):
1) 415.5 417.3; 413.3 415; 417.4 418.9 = 0.029 mag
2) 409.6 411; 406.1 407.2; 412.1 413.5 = 0.227 mag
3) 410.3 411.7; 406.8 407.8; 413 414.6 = 0.100 mag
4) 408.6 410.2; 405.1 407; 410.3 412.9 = 0.096 mag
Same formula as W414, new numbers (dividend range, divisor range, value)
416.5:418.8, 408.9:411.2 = 1.23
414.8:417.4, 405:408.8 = 1.07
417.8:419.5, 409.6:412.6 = 1.20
